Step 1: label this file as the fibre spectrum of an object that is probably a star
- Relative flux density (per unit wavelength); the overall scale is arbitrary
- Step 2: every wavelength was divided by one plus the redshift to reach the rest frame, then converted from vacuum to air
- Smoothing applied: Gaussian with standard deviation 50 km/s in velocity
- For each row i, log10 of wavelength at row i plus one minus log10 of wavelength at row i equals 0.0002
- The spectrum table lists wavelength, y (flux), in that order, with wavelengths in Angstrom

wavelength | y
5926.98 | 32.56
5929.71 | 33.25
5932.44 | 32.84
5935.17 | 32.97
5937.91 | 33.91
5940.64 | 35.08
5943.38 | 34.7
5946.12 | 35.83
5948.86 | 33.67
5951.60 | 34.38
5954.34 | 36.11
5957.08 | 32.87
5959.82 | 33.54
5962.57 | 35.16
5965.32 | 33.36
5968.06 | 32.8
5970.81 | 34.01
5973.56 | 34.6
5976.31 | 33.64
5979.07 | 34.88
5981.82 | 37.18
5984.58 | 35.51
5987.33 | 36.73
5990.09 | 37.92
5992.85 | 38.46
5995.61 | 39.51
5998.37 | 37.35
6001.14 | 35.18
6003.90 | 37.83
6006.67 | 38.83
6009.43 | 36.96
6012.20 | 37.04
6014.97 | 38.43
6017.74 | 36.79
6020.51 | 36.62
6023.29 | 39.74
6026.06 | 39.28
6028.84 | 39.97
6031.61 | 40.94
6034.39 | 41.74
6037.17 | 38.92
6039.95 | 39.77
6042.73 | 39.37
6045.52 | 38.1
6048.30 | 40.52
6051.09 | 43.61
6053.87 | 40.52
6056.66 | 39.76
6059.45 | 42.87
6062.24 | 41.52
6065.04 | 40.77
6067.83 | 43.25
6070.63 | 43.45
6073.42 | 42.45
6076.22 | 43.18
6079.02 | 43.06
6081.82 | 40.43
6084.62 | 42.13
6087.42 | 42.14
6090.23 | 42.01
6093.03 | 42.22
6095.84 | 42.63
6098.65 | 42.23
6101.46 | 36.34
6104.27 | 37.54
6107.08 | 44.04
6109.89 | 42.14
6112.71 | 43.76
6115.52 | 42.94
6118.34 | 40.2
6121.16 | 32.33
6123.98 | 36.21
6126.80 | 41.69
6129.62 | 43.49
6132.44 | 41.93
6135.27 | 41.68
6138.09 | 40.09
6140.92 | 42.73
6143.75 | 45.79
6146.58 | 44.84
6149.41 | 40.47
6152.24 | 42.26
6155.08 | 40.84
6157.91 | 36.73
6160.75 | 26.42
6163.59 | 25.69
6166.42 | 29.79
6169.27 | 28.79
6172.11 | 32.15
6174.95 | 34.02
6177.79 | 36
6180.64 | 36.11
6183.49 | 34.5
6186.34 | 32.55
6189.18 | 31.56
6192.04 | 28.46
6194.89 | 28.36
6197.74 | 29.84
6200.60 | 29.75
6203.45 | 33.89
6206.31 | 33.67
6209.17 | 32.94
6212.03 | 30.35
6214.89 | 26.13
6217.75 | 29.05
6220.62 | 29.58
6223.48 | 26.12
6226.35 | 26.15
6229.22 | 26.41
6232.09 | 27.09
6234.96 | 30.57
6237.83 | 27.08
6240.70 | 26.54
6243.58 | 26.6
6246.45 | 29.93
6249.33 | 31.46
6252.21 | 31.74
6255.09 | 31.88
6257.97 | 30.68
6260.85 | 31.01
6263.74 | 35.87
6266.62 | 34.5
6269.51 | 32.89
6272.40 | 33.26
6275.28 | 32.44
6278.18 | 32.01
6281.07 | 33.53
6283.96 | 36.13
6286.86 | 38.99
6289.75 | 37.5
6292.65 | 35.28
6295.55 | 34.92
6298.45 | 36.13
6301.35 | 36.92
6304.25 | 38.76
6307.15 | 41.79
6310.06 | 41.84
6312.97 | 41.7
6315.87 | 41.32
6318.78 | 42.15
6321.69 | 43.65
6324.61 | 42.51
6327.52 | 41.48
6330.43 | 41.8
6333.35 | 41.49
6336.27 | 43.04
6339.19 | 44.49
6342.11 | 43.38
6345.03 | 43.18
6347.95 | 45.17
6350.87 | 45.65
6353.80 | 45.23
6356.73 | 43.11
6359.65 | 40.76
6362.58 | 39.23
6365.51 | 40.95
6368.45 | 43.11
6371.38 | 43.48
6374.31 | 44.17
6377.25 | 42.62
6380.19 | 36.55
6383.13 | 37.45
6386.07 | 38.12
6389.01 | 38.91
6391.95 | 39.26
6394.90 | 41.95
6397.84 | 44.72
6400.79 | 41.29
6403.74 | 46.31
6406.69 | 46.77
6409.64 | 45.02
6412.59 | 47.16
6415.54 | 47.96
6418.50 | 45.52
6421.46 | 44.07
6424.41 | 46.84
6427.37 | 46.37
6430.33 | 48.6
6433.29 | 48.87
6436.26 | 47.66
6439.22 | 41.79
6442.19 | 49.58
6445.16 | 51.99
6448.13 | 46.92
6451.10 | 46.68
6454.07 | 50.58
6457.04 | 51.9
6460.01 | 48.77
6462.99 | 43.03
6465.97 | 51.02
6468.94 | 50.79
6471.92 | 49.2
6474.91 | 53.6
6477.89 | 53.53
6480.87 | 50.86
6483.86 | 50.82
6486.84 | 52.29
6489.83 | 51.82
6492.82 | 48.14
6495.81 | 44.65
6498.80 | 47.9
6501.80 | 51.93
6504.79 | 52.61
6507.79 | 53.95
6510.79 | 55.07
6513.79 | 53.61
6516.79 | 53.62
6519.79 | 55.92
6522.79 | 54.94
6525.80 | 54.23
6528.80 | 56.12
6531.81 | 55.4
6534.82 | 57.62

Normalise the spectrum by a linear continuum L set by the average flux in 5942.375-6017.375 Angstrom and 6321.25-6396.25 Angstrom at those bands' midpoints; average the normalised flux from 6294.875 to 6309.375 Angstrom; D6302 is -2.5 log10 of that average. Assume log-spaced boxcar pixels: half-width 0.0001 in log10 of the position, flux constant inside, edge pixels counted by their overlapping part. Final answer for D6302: 0.08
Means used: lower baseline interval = 35.8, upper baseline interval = 41.9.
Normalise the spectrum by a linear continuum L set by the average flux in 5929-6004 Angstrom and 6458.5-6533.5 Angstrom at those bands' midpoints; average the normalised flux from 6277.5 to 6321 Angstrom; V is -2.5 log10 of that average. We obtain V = 0.194 mag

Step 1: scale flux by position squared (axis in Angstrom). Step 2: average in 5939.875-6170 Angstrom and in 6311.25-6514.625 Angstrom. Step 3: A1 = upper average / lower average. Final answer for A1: 1.3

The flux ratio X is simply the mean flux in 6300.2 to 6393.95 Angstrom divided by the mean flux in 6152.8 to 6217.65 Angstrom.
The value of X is 1.3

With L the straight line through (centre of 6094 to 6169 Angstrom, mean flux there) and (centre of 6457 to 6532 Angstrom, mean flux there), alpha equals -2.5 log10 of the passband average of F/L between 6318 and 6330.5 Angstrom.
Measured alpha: 0.09 mag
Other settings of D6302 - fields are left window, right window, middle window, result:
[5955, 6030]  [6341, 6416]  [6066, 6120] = -0.103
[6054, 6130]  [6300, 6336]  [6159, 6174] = 0.386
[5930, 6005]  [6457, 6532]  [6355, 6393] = 0.178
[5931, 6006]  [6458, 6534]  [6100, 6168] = 0.034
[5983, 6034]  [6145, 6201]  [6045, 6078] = -0.144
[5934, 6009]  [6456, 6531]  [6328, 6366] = 0.101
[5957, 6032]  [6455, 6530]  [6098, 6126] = 0.011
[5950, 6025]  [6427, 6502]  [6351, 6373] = 0.095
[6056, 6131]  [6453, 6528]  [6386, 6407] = 0.164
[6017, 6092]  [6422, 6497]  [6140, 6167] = 0.139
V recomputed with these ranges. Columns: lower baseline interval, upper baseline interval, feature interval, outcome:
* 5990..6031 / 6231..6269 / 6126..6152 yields -0.24 mag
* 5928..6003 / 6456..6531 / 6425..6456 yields 0.05 mag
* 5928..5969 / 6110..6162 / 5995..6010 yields -0.05 mag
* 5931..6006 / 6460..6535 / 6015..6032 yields -0.05 mag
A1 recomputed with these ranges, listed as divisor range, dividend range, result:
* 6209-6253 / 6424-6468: 1.81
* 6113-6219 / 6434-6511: 1.55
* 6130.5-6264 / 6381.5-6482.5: 1.54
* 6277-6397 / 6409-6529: 1.28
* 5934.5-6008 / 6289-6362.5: 1.31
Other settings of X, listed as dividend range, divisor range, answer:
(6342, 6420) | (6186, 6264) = 1.44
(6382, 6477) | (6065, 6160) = 1.12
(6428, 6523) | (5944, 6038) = 1.37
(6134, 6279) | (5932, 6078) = 0.86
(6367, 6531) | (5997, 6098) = 1.19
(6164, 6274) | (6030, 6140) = 0.75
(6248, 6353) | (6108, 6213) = 1.06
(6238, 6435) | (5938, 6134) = 1.03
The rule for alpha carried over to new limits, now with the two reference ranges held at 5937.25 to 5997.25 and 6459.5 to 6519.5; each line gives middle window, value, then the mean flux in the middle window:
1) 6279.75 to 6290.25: 0.223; 36.5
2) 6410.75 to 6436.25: 0.047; 46.9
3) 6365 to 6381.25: 0.133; 42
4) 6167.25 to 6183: 0.238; 33.3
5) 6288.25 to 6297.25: 0.245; 35.9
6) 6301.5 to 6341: 0.101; 41.8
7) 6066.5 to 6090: -0.105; 42.5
